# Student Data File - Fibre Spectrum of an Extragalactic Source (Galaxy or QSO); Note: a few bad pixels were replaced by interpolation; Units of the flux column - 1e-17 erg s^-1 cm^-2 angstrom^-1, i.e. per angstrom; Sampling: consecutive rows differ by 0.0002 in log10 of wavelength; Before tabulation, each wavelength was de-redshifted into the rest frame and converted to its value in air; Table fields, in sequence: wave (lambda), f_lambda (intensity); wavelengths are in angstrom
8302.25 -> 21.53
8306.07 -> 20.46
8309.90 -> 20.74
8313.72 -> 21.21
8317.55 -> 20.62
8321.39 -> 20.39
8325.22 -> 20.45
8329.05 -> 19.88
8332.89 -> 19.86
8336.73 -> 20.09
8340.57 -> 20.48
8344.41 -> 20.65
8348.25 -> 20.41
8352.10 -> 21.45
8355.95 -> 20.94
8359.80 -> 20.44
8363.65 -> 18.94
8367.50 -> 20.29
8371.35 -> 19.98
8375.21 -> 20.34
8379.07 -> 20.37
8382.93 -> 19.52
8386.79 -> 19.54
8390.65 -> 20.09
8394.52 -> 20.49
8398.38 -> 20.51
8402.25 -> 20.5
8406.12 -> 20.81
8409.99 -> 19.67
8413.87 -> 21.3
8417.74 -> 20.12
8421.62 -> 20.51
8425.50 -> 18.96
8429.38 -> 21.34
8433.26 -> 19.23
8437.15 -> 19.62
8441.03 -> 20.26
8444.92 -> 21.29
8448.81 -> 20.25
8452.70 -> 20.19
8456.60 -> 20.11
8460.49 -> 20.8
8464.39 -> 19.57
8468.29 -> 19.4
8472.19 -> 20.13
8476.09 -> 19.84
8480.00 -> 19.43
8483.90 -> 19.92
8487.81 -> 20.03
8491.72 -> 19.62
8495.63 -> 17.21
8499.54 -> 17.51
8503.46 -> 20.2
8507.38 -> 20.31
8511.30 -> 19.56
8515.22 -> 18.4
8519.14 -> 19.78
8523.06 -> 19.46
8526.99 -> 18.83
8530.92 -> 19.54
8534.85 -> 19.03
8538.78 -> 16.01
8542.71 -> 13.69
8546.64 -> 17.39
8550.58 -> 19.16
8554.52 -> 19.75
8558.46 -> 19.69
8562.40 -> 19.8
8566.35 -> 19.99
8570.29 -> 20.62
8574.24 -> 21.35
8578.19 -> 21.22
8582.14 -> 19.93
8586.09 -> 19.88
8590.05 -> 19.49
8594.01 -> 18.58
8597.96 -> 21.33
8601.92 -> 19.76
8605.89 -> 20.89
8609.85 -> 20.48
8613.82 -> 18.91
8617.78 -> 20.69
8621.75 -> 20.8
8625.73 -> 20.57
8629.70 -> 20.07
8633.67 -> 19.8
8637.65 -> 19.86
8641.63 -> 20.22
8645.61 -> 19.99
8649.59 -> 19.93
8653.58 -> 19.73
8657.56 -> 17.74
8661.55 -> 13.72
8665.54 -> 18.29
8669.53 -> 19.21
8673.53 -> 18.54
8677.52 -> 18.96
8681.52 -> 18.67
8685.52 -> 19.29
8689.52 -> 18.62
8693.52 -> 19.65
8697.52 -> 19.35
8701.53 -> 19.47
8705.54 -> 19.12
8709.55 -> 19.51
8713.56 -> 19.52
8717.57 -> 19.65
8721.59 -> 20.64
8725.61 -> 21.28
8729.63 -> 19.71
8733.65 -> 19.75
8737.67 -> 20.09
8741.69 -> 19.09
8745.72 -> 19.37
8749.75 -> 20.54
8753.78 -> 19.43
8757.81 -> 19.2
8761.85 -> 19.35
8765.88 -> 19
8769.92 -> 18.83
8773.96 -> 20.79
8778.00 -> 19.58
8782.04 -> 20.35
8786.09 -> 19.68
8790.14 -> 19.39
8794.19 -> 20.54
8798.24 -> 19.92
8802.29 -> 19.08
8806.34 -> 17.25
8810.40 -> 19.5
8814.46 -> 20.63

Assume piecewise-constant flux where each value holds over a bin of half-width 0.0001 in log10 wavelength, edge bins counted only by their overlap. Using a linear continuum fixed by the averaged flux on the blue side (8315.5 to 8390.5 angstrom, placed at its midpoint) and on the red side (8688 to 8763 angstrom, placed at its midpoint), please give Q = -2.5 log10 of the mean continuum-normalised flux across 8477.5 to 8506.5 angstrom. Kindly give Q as 0.05 mag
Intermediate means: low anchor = 20.2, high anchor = 19.7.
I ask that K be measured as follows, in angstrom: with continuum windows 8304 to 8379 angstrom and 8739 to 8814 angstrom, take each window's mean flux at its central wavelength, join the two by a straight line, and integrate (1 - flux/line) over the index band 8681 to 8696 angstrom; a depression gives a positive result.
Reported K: 0.5 angstrom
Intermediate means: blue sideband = 20.4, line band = 19.1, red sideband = 19.5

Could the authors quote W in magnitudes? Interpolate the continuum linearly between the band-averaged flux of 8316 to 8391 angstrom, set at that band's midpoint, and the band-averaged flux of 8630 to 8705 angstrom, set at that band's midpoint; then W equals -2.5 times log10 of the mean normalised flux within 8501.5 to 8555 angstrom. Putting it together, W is 0.05 mag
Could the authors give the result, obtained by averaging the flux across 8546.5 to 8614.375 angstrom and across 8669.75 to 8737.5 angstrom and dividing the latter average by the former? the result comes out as 0.98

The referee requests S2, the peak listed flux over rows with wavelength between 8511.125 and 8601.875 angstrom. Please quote 21.35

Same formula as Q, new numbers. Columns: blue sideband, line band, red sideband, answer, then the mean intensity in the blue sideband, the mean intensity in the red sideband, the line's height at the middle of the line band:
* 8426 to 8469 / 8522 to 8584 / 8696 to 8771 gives 0.049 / 20.2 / 19.6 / 20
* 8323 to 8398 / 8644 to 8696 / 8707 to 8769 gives 0.066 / 20.2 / 19.7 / 19.8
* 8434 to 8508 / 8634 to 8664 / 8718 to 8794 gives 0.056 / 19.8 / 19.8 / 19.8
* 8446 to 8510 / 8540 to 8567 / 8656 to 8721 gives 0.057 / 19.7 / 18.8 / 19.3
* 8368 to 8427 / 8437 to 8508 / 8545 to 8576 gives 0.012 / 20.2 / 19.7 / 20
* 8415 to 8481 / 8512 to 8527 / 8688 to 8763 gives 0.043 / 20.1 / 19.7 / 20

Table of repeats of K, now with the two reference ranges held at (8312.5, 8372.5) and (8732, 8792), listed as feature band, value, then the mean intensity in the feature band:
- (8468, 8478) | 0.1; 19.9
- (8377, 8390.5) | 0.3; 19.9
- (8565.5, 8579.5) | -0.6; 20.8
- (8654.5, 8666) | 1.8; 16.7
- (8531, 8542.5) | 1.6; 17.3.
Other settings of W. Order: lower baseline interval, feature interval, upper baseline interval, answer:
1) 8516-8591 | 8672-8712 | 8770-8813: 0.02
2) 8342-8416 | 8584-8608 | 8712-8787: 0.00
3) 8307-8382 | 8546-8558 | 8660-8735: 0.03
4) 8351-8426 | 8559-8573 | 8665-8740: -0.02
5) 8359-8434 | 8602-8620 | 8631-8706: -0.05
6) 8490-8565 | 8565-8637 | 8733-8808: -0.07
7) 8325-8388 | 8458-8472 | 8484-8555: -0.04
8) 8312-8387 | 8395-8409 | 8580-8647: -0.02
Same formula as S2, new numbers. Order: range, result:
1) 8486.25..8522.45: 20.31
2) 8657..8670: 19.21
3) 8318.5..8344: 20.48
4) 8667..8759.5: 21.28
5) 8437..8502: 21.29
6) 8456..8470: 20.8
